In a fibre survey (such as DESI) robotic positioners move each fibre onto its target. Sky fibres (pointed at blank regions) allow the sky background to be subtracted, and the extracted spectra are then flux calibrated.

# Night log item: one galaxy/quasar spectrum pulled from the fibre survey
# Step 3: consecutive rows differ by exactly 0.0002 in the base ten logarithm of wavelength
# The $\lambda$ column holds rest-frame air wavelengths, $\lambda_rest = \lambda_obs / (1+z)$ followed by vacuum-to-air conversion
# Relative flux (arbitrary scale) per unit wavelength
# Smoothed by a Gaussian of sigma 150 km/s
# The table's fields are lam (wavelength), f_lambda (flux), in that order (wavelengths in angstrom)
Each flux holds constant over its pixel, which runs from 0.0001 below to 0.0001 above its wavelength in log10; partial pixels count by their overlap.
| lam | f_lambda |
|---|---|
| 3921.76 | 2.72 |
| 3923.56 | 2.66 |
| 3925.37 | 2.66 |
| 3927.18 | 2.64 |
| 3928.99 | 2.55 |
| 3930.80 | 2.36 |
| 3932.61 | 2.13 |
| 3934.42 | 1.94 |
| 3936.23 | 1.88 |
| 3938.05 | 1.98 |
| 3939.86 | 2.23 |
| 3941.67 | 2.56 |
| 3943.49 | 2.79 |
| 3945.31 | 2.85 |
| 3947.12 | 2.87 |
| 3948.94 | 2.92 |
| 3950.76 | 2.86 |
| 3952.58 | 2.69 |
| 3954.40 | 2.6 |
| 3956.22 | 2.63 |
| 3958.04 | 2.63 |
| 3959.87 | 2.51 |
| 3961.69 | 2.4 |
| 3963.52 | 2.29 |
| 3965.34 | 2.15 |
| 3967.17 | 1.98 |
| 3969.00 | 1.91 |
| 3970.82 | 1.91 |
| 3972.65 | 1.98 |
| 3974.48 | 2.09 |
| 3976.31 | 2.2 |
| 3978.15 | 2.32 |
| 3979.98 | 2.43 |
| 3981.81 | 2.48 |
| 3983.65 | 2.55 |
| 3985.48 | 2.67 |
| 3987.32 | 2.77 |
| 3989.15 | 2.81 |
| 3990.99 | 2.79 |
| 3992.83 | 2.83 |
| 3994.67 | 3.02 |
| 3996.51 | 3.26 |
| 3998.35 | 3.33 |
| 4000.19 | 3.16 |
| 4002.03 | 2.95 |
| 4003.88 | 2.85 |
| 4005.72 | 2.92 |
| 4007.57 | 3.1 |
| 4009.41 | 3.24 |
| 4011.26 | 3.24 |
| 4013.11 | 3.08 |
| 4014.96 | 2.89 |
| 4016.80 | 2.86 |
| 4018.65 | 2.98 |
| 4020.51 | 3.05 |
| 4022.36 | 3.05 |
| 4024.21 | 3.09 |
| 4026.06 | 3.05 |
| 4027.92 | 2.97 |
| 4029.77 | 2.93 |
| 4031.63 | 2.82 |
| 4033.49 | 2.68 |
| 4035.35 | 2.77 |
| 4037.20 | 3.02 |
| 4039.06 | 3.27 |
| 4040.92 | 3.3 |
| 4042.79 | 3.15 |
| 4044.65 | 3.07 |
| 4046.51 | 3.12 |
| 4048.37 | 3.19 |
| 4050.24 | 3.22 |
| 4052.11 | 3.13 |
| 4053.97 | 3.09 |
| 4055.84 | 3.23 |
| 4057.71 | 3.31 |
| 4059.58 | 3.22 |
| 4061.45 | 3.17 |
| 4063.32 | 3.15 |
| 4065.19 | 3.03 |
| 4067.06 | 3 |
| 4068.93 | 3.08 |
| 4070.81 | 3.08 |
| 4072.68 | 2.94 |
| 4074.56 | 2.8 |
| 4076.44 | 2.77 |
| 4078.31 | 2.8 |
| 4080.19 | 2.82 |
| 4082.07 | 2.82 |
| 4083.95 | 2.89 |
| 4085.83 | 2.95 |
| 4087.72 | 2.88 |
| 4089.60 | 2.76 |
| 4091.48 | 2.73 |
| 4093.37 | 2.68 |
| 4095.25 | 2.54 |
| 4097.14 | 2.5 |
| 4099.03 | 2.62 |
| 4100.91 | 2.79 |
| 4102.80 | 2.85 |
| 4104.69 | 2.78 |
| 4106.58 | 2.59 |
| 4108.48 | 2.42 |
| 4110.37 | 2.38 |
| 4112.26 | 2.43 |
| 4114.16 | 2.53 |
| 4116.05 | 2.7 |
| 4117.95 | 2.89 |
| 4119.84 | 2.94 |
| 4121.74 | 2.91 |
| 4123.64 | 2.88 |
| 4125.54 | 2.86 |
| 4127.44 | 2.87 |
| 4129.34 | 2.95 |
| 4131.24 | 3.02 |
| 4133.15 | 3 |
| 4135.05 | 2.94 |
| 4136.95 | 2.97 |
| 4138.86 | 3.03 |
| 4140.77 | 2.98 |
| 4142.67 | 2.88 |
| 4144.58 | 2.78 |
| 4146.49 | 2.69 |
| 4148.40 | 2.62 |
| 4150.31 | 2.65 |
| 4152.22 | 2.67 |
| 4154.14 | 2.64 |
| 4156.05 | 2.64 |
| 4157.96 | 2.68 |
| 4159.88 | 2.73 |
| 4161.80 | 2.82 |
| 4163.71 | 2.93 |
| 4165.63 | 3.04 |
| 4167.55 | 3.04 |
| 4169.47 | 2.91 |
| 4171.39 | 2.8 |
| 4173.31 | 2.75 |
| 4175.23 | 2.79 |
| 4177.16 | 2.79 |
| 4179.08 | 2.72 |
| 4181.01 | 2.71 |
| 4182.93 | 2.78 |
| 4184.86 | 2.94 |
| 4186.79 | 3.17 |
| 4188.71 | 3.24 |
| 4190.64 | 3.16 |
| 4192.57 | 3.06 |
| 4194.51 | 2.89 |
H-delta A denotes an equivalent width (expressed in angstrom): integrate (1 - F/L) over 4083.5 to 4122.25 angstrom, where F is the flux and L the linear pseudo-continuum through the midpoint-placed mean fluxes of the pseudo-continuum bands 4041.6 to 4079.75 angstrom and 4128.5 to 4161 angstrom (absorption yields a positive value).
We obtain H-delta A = 3.2 angstrom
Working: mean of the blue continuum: 3.08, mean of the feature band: 2.7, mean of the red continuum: 2.81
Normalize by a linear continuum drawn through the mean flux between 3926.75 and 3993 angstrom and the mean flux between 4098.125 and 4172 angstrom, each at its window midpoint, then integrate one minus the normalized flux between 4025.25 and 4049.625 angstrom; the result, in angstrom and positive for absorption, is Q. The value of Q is -4.11 angstrom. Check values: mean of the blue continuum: 2.43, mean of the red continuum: 2.79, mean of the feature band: 3.03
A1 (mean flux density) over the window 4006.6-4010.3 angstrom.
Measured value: 3.17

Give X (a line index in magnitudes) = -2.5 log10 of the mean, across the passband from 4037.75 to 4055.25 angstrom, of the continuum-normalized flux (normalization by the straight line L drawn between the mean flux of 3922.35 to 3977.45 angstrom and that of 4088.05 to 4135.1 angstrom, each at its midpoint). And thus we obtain -0.21 mag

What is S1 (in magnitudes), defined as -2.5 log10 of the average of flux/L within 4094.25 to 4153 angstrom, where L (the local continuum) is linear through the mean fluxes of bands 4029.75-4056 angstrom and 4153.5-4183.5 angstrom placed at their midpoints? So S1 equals 0.050 mag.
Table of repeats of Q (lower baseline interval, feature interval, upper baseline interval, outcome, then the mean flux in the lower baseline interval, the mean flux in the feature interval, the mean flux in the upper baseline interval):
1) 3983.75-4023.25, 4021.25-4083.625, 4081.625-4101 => -4.1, 2.98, 3.03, 2.74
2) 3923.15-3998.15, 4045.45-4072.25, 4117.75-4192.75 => -4.6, 2.49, 3.14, 2.87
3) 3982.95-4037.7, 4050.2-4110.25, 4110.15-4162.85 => -0.3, 2.96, 2.88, 2.79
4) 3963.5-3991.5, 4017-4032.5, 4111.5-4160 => -3.2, 2.33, 2.99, 2.81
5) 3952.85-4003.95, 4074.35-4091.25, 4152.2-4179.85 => -0.9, 2.55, 2.83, 2.8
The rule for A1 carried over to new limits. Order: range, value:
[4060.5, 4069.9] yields 3.09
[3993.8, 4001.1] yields 3.19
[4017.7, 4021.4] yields 3.01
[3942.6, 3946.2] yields 2.82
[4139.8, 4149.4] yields 2.79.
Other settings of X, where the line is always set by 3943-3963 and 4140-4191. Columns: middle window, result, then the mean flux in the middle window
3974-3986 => 0.14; 2.39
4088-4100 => 0.05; 2.65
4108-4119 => 0.09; 2.57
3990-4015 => -0.12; 3.05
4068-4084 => -0.04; 2.89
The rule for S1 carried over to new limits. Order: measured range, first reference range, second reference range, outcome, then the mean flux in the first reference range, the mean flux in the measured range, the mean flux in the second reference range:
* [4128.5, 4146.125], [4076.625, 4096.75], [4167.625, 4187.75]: -0.05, 2.78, 2.94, 2.85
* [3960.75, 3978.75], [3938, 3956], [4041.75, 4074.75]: 0.29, 2.67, 2.12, 3.12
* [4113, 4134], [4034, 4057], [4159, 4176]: 0.04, 3.12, 2.86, 2.87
